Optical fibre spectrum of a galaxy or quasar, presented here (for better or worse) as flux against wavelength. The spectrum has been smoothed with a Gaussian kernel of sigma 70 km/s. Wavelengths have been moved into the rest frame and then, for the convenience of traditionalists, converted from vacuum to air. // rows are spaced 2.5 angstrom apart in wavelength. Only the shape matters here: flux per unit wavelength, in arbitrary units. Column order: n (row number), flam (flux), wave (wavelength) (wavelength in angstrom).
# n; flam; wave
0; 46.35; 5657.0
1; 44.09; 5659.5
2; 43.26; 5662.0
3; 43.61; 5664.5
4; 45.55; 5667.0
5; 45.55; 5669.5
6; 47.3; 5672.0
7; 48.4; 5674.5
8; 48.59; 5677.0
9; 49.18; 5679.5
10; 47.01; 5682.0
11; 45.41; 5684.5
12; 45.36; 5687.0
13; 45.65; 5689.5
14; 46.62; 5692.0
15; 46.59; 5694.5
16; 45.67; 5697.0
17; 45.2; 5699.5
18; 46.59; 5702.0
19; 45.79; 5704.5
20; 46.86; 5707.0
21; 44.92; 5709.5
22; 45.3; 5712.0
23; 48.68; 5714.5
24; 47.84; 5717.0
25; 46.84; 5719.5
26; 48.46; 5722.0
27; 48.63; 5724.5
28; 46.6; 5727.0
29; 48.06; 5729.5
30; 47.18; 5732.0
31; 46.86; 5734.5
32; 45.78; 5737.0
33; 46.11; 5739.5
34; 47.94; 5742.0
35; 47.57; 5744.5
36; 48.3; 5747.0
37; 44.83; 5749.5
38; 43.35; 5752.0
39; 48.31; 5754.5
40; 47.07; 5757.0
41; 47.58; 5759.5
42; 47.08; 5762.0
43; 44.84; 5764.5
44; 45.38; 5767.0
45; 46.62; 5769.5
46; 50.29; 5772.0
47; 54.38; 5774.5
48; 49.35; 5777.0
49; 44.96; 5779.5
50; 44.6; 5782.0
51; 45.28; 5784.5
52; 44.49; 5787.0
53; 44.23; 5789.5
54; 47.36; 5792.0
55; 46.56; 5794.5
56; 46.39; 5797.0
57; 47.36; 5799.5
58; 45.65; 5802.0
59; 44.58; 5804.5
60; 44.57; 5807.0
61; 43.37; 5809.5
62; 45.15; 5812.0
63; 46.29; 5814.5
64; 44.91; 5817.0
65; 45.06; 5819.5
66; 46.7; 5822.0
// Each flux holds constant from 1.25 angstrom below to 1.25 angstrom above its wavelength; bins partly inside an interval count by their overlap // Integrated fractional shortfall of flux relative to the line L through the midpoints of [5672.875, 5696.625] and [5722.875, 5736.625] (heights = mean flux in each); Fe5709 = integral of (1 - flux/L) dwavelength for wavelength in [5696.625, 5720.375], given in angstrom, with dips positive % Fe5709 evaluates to 0.4 angstrom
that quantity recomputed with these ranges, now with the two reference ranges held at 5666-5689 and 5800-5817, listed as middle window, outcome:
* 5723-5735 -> -0.4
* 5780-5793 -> 0.1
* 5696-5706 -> 0.2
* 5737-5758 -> -0.3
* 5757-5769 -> -0.2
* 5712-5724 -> -0.4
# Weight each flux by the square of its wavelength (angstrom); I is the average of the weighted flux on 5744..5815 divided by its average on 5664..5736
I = 1.02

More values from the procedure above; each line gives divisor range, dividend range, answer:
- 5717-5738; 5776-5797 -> 0.99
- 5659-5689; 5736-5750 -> 1.04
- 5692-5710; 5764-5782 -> 1.07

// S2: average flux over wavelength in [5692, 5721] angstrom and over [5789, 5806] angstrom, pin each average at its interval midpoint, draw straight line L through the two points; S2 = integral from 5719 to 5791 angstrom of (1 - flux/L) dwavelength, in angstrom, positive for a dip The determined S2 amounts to -1.1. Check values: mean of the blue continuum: 46.4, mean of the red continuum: 46.1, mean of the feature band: 46.9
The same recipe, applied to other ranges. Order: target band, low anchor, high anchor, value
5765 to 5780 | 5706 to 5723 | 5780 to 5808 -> -0.8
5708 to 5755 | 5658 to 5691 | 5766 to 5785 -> 0.1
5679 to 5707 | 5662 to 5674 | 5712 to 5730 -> 0.2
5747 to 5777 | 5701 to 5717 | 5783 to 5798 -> -0.9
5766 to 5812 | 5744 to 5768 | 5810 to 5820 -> -0.6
